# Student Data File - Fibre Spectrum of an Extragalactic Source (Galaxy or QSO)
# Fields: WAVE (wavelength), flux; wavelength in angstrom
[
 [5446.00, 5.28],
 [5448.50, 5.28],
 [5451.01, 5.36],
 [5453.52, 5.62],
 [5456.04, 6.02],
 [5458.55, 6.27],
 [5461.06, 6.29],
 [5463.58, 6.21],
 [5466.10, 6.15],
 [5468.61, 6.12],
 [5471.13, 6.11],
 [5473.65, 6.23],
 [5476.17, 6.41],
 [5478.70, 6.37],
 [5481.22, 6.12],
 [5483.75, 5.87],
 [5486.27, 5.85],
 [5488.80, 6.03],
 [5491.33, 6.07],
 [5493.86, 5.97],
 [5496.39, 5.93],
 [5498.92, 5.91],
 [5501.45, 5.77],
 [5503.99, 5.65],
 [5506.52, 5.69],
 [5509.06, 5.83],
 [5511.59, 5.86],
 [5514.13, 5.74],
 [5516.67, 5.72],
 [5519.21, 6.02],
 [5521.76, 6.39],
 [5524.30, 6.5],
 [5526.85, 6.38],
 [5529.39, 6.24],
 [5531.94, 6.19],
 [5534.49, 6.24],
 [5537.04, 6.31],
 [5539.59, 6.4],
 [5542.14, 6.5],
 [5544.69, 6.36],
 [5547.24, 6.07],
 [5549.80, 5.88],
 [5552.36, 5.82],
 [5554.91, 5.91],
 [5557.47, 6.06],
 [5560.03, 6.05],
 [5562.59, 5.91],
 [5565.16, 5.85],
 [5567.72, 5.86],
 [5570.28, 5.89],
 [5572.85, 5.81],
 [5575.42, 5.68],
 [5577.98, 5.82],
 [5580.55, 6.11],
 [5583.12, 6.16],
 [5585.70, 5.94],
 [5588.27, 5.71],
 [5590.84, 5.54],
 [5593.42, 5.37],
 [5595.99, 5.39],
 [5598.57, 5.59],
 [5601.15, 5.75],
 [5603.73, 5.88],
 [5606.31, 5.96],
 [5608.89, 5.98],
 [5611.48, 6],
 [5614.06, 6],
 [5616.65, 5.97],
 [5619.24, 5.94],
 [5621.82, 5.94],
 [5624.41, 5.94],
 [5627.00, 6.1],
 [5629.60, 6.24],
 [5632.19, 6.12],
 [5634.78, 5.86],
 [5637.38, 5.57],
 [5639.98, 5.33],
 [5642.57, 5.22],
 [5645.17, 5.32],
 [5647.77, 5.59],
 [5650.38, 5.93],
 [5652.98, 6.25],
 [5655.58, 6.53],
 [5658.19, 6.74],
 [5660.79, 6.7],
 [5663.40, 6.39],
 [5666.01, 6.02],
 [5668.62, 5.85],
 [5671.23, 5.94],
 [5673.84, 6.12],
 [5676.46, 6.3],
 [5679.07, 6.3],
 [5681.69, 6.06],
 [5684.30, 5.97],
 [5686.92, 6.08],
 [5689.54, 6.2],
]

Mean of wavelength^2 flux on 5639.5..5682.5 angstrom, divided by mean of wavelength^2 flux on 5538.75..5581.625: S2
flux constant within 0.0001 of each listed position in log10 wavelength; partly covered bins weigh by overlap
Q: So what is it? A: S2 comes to 1.0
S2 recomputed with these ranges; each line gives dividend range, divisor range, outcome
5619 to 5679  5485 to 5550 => 1.04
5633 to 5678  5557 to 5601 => 1.06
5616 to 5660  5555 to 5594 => 1.03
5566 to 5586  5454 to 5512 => 1.01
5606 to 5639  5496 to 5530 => 1.04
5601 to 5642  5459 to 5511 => 1.03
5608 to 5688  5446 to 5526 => 1.07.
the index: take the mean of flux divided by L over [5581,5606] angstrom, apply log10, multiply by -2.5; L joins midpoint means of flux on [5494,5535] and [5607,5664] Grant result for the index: 0.048 mag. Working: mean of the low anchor 6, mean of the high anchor 5.98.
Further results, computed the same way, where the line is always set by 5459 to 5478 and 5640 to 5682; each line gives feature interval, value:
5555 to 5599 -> 0.06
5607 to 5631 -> 0.01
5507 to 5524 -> 0.04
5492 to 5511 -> 0.07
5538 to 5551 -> -0.02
